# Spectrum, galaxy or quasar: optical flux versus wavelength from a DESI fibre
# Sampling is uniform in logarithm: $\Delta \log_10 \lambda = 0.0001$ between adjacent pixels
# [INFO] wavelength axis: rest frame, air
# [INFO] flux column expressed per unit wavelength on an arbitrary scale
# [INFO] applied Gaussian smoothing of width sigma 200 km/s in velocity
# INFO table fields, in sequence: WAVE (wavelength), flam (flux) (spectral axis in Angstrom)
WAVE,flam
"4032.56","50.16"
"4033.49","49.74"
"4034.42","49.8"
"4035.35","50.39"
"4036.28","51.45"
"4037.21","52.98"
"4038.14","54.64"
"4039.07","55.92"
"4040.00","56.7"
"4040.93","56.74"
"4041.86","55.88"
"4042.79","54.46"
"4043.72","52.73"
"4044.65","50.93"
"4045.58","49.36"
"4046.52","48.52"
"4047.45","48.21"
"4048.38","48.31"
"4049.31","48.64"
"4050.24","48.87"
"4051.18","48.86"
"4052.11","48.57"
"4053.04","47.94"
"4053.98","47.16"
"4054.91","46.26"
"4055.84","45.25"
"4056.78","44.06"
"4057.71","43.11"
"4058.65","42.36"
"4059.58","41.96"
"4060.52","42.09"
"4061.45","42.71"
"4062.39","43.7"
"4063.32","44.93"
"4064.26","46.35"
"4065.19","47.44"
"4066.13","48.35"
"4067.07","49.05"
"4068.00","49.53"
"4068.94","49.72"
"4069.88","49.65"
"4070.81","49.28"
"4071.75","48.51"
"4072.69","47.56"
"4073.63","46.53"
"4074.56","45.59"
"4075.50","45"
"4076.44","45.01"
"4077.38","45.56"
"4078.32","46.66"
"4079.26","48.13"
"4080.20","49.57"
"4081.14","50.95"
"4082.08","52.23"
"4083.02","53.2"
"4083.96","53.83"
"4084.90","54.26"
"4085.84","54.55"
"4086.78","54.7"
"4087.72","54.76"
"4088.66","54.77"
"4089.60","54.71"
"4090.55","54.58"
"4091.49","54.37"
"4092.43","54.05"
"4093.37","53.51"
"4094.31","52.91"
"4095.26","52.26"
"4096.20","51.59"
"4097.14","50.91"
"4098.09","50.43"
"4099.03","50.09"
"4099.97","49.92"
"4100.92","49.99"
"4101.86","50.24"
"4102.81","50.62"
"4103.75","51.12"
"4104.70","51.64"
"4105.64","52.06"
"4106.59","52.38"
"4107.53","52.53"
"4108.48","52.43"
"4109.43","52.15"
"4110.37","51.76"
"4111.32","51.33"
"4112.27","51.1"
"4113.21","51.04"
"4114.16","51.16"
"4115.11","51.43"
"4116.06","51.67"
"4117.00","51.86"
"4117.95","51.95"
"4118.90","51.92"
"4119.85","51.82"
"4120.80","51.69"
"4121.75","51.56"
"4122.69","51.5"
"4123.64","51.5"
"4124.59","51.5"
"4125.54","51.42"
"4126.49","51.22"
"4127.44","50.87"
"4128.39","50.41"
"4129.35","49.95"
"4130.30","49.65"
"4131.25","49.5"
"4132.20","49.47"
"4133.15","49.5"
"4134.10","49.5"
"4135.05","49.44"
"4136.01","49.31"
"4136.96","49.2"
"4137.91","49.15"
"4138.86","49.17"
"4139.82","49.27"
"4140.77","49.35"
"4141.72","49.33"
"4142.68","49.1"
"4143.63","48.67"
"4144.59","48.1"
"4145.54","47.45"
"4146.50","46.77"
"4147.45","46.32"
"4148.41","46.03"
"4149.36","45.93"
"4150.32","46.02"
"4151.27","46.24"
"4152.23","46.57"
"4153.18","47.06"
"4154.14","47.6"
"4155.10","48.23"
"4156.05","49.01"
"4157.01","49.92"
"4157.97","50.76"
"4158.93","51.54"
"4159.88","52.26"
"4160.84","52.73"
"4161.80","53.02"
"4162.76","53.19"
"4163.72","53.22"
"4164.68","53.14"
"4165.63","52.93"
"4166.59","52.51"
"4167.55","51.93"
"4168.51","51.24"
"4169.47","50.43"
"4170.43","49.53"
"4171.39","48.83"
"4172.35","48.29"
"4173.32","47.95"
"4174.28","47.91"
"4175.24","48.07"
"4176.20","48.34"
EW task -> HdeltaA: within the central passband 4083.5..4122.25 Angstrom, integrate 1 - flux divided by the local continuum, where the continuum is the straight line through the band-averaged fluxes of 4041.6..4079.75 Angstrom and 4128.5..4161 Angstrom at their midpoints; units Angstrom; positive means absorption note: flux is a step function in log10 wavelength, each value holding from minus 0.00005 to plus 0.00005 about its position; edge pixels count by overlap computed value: -3.4 Angstrom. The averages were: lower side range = 47.3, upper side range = 48.7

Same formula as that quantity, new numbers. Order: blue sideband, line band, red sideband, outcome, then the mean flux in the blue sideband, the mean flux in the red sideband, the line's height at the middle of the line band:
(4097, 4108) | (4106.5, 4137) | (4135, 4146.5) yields -0.7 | 51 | 48.8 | 49.9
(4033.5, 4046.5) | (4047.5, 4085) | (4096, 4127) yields 3.6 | 52.9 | 51.4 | 52.4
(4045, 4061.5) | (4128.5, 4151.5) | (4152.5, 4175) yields 0.5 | 46.4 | 50.5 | 49.6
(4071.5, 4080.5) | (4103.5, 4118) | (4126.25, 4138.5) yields -0.9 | 46.7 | 49.8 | 48.6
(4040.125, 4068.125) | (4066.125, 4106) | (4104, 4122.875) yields -0.7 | 47.8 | 51.8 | 49.9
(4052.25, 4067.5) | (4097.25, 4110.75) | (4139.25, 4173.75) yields -1.2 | 45.2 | 49.4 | 47.2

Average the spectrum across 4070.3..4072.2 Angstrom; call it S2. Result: 49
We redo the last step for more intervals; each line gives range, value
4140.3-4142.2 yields 49.4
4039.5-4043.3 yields 55.9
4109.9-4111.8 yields 51.4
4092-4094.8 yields 53.4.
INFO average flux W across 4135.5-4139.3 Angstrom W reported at 49.2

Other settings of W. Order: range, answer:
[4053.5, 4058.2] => 45.1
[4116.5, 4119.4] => 52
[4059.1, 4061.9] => 42.3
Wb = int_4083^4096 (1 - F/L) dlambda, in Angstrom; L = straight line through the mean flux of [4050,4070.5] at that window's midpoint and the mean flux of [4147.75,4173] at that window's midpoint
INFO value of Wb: -1.84 Angstrom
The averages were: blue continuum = 46.3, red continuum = 49.9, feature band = 54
